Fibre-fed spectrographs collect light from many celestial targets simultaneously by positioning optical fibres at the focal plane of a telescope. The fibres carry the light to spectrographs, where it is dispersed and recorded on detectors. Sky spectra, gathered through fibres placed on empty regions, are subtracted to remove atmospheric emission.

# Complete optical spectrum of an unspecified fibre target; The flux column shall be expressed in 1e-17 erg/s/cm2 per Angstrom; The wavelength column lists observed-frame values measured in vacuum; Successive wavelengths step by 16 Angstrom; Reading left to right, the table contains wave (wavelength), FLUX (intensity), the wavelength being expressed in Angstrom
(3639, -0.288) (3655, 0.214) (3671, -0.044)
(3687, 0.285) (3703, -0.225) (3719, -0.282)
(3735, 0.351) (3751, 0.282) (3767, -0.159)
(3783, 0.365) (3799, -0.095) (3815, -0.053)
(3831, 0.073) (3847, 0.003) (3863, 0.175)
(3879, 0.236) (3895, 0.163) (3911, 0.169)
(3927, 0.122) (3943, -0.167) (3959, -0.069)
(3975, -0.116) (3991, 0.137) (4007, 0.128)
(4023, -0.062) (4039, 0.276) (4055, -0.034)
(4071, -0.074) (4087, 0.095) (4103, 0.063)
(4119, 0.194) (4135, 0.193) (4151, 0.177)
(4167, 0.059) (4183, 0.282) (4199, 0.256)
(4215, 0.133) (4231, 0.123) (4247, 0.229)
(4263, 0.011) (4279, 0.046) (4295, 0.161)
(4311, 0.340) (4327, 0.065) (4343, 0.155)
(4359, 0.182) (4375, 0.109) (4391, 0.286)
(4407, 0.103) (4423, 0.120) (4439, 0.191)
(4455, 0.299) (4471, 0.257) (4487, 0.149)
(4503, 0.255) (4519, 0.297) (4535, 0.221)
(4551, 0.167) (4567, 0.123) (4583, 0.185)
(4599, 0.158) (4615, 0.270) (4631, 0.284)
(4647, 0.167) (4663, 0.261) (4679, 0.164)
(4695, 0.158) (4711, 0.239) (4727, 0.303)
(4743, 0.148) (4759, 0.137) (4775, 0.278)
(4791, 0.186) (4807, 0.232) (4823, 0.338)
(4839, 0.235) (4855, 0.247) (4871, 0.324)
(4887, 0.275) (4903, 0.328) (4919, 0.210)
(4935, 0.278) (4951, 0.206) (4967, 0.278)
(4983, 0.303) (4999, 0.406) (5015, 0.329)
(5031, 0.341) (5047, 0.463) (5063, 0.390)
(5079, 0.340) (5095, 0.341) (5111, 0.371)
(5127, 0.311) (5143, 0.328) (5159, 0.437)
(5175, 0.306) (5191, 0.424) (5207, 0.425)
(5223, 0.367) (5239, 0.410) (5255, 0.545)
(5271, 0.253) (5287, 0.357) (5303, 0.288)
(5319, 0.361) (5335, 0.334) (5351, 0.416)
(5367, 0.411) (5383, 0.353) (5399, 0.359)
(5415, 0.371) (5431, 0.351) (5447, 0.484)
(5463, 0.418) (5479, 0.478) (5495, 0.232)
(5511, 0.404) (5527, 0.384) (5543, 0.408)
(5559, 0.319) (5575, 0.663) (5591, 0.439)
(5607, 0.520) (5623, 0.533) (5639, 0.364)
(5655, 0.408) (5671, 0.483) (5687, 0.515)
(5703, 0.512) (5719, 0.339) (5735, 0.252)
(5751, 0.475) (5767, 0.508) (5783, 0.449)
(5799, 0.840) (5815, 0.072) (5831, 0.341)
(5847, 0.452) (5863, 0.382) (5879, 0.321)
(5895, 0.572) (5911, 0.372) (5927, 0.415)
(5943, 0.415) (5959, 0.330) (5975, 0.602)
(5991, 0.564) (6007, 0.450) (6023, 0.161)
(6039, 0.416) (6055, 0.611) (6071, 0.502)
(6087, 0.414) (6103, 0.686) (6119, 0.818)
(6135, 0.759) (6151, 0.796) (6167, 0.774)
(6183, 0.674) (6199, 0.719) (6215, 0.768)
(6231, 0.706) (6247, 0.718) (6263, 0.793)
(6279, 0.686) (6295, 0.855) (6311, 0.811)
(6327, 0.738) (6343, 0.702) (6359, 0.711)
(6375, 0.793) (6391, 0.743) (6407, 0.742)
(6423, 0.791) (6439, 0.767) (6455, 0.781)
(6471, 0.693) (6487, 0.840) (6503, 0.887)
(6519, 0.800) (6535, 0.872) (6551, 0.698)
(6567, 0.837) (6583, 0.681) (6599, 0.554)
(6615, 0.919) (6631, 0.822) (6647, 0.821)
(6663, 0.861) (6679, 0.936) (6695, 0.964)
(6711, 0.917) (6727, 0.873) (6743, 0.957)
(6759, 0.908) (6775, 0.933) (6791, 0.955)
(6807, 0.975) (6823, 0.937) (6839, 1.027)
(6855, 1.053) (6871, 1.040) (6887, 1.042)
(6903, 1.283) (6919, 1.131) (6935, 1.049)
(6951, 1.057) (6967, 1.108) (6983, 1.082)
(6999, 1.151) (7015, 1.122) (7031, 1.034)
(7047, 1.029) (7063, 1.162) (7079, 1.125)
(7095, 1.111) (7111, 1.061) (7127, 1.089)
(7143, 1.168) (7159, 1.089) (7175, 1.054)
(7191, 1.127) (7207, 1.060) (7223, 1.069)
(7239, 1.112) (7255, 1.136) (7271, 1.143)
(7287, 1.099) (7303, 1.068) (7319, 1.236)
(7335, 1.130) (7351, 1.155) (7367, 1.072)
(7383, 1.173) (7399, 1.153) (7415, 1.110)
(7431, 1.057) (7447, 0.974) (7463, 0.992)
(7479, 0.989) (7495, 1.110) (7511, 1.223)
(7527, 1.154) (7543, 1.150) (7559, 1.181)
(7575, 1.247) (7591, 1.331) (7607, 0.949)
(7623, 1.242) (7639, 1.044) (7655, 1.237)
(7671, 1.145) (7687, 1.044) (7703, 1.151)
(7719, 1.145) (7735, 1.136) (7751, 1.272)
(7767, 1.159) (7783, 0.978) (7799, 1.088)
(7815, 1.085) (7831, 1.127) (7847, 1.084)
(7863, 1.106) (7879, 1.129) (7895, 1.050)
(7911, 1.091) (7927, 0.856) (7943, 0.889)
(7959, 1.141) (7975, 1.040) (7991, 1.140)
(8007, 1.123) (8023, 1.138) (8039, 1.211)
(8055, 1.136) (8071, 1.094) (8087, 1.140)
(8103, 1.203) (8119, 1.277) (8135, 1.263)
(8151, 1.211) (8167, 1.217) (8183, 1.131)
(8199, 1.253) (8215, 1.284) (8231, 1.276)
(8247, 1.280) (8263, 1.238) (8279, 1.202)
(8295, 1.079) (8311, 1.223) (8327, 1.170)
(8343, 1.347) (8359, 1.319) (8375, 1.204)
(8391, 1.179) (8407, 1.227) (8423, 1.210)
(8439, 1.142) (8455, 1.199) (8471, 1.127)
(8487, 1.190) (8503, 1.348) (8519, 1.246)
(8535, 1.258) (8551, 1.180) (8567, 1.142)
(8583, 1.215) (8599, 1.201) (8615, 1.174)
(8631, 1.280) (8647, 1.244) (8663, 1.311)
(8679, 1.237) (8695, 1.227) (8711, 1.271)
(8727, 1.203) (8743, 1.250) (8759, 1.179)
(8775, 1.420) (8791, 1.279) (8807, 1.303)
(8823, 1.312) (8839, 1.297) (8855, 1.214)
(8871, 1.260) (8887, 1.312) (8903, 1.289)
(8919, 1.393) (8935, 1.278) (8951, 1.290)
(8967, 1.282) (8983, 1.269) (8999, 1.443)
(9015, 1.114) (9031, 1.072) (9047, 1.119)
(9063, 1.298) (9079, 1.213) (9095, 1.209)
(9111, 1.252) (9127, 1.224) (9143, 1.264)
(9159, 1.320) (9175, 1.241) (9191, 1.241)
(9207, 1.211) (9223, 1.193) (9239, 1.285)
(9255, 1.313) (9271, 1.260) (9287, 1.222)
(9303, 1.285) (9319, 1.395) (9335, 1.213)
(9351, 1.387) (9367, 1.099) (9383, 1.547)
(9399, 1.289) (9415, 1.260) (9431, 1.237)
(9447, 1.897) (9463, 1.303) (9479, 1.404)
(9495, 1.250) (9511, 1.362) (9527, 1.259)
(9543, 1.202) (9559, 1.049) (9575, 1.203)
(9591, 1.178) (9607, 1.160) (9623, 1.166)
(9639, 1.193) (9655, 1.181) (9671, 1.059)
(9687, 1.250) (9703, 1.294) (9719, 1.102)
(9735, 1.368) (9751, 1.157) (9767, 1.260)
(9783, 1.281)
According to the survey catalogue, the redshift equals 0.53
